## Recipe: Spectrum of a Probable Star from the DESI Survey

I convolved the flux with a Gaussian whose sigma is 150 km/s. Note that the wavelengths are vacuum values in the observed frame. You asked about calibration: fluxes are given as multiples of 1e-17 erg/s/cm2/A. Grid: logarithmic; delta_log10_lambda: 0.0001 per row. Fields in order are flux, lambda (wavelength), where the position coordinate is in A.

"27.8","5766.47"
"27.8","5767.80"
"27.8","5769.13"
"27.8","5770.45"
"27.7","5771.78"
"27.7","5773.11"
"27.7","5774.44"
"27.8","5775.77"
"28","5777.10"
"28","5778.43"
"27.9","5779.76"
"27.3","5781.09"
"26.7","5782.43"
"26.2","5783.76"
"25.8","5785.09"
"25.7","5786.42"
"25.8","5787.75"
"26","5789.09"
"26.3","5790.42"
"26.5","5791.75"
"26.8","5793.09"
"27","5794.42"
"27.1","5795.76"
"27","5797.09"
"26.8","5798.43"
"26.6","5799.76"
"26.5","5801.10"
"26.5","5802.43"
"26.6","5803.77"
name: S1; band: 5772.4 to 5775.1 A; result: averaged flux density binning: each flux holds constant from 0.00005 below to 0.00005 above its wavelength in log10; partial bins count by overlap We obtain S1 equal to 27.7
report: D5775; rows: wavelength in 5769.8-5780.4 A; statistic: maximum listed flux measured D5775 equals 28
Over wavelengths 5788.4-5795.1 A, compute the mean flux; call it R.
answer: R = 26.5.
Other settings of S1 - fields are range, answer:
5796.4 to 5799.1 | 27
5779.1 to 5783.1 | 27.3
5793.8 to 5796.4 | 27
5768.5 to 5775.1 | 27.8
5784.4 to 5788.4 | 25.8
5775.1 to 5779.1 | 27.9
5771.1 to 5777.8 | 27.8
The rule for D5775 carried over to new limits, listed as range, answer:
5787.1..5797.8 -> 27.1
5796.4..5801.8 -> 27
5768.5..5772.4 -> 27.8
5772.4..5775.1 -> 27.7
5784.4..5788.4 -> 25.8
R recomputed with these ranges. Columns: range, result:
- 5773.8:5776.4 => 27.7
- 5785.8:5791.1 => 26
